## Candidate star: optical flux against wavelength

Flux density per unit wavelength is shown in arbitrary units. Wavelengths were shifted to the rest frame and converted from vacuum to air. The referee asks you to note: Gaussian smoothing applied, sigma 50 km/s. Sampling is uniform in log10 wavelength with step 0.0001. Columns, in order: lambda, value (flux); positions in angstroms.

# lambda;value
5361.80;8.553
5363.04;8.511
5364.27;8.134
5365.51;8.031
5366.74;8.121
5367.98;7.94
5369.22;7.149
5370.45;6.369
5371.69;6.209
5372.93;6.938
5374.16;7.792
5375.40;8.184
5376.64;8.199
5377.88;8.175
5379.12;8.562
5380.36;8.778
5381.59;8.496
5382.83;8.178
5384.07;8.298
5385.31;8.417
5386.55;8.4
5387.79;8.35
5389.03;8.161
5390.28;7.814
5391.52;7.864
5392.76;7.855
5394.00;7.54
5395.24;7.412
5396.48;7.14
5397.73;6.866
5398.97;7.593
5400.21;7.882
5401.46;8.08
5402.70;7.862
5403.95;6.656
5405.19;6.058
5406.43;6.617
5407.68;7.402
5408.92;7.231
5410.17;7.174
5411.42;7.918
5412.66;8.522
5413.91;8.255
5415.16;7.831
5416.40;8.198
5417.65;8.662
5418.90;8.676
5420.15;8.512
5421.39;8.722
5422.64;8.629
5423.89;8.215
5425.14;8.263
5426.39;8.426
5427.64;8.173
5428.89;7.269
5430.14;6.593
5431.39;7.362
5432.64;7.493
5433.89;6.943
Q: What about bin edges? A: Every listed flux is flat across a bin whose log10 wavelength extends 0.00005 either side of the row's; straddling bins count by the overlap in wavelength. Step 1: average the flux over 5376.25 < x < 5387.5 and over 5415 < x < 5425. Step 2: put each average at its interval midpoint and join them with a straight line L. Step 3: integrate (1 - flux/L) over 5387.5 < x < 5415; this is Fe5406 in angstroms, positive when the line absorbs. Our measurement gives 2.8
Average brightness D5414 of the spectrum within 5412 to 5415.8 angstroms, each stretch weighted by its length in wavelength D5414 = 8.21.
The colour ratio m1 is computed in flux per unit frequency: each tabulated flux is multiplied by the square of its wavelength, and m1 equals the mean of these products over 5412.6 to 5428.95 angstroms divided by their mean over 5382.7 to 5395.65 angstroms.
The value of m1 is 1.1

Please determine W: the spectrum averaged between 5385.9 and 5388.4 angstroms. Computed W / 8.38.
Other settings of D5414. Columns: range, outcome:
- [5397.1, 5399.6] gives 7.23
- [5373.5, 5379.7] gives 8.17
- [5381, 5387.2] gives 8.36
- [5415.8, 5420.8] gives 8.52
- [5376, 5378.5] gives 8.17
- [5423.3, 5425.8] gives 8.24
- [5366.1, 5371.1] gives 7.39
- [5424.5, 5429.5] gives 8.03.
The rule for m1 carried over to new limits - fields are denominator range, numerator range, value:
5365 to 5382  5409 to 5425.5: 1.08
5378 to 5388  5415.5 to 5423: 1.03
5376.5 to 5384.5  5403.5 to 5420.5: 0.93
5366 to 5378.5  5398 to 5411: 0.98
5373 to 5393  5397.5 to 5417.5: 0.93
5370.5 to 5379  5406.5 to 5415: 1.03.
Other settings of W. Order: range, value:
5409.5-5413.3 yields 7.85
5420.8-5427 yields 8.44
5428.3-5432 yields 7.07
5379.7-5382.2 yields 8.66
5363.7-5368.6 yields 8.05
